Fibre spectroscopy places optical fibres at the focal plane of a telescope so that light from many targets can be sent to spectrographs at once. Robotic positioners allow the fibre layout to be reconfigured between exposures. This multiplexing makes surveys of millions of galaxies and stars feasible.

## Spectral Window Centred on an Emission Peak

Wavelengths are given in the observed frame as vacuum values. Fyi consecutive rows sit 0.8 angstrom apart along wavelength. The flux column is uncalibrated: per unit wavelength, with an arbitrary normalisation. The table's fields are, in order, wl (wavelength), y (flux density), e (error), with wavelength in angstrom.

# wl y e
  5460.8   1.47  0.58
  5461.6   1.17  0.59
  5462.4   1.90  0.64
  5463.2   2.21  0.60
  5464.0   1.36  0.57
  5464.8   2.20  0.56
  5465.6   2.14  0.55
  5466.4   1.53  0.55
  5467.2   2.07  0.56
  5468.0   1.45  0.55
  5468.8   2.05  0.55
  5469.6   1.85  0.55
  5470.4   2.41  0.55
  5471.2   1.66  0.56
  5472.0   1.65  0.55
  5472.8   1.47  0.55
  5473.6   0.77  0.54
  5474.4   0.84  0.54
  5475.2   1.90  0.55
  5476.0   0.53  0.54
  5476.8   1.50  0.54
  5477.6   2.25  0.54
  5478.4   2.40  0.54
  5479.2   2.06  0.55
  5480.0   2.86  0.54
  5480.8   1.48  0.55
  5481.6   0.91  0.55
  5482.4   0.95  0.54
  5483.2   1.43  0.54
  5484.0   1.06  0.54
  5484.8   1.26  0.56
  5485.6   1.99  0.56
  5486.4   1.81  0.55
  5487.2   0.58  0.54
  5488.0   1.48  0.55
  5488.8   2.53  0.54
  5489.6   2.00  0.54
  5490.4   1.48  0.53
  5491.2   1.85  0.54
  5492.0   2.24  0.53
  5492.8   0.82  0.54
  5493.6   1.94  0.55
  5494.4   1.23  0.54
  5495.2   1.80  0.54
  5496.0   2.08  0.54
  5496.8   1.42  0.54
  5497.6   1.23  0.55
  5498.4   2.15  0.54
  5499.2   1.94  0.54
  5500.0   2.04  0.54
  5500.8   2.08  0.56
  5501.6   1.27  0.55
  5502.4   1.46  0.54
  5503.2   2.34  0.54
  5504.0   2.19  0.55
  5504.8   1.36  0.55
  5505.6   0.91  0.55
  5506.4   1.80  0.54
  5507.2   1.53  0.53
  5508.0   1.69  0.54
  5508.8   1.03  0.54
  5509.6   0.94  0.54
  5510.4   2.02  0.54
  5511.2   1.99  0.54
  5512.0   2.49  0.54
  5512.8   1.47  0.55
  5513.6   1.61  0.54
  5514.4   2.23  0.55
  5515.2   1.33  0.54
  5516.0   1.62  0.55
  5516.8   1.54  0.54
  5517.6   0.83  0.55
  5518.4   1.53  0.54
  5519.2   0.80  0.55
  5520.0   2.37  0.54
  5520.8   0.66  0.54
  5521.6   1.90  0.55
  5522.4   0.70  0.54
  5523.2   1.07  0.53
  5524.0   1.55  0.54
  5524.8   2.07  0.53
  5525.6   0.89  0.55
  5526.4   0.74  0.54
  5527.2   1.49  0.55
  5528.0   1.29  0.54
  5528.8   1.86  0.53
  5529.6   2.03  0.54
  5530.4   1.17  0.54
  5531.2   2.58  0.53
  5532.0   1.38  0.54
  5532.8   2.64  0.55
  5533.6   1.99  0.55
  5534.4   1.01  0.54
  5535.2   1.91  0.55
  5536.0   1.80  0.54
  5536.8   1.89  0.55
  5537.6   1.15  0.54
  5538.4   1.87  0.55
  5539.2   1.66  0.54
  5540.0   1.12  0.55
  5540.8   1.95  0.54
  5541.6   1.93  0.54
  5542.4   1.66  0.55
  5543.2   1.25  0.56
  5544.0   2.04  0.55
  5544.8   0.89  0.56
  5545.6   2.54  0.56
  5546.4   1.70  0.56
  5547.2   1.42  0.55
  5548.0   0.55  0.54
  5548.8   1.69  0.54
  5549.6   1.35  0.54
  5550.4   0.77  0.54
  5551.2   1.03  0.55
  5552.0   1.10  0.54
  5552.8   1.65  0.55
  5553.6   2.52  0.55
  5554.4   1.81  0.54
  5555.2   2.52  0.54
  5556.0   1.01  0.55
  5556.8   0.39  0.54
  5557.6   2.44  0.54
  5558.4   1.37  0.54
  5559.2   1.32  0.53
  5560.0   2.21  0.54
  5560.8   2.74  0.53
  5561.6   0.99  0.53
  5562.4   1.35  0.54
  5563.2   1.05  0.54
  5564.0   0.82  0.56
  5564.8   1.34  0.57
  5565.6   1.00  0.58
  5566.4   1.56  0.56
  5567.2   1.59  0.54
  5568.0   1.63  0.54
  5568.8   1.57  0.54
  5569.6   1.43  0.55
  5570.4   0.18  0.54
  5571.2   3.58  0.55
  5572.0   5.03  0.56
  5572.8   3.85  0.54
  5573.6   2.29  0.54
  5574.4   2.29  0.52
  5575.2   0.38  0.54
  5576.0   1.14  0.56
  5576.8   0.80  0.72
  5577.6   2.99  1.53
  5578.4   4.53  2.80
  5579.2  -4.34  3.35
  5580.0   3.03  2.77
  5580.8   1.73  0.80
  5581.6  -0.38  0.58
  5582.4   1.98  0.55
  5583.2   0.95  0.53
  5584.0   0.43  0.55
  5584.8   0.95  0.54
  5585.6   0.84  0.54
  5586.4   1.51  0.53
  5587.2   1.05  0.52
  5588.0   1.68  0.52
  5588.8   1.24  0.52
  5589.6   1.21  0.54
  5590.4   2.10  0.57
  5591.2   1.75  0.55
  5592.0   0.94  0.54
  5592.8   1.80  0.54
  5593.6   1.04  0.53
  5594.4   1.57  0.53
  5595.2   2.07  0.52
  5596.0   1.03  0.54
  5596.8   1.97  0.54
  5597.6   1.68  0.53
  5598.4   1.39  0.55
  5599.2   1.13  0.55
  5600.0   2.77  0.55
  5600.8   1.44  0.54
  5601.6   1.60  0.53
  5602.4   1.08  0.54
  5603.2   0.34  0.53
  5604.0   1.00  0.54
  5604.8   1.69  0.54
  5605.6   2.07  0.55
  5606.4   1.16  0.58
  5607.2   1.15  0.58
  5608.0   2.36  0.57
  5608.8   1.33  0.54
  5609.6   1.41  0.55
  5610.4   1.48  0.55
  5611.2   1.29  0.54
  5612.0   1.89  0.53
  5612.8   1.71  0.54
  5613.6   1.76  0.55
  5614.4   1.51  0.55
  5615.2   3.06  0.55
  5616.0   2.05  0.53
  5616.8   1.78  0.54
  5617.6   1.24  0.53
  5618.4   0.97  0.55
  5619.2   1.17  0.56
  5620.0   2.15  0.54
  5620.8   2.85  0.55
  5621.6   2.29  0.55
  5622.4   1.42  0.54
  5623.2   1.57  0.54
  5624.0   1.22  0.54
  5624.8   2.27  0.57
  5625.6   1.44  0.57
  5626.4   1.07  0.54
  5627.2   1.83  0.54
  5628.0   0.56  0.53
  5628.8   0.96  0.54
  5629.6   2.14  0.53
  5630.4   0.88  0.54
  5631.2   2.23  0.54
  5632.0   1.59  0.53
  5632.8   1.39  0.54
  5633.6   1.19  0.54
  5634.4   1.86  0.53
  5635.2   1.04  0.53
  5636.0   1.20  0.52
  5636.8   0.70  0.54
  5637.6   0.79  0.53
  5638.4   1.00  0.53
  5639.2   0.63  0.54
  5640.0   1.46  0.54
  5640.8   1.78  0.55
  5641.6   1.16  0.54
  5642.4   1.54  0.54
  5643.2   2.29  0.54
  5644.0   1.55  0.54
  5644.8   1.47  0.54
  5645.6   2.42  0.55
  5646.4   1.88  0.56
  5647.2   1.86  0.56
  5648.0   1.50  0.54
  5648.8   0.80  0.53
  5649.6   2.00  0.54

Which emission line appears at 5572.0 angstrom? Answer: H-gamma 4340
